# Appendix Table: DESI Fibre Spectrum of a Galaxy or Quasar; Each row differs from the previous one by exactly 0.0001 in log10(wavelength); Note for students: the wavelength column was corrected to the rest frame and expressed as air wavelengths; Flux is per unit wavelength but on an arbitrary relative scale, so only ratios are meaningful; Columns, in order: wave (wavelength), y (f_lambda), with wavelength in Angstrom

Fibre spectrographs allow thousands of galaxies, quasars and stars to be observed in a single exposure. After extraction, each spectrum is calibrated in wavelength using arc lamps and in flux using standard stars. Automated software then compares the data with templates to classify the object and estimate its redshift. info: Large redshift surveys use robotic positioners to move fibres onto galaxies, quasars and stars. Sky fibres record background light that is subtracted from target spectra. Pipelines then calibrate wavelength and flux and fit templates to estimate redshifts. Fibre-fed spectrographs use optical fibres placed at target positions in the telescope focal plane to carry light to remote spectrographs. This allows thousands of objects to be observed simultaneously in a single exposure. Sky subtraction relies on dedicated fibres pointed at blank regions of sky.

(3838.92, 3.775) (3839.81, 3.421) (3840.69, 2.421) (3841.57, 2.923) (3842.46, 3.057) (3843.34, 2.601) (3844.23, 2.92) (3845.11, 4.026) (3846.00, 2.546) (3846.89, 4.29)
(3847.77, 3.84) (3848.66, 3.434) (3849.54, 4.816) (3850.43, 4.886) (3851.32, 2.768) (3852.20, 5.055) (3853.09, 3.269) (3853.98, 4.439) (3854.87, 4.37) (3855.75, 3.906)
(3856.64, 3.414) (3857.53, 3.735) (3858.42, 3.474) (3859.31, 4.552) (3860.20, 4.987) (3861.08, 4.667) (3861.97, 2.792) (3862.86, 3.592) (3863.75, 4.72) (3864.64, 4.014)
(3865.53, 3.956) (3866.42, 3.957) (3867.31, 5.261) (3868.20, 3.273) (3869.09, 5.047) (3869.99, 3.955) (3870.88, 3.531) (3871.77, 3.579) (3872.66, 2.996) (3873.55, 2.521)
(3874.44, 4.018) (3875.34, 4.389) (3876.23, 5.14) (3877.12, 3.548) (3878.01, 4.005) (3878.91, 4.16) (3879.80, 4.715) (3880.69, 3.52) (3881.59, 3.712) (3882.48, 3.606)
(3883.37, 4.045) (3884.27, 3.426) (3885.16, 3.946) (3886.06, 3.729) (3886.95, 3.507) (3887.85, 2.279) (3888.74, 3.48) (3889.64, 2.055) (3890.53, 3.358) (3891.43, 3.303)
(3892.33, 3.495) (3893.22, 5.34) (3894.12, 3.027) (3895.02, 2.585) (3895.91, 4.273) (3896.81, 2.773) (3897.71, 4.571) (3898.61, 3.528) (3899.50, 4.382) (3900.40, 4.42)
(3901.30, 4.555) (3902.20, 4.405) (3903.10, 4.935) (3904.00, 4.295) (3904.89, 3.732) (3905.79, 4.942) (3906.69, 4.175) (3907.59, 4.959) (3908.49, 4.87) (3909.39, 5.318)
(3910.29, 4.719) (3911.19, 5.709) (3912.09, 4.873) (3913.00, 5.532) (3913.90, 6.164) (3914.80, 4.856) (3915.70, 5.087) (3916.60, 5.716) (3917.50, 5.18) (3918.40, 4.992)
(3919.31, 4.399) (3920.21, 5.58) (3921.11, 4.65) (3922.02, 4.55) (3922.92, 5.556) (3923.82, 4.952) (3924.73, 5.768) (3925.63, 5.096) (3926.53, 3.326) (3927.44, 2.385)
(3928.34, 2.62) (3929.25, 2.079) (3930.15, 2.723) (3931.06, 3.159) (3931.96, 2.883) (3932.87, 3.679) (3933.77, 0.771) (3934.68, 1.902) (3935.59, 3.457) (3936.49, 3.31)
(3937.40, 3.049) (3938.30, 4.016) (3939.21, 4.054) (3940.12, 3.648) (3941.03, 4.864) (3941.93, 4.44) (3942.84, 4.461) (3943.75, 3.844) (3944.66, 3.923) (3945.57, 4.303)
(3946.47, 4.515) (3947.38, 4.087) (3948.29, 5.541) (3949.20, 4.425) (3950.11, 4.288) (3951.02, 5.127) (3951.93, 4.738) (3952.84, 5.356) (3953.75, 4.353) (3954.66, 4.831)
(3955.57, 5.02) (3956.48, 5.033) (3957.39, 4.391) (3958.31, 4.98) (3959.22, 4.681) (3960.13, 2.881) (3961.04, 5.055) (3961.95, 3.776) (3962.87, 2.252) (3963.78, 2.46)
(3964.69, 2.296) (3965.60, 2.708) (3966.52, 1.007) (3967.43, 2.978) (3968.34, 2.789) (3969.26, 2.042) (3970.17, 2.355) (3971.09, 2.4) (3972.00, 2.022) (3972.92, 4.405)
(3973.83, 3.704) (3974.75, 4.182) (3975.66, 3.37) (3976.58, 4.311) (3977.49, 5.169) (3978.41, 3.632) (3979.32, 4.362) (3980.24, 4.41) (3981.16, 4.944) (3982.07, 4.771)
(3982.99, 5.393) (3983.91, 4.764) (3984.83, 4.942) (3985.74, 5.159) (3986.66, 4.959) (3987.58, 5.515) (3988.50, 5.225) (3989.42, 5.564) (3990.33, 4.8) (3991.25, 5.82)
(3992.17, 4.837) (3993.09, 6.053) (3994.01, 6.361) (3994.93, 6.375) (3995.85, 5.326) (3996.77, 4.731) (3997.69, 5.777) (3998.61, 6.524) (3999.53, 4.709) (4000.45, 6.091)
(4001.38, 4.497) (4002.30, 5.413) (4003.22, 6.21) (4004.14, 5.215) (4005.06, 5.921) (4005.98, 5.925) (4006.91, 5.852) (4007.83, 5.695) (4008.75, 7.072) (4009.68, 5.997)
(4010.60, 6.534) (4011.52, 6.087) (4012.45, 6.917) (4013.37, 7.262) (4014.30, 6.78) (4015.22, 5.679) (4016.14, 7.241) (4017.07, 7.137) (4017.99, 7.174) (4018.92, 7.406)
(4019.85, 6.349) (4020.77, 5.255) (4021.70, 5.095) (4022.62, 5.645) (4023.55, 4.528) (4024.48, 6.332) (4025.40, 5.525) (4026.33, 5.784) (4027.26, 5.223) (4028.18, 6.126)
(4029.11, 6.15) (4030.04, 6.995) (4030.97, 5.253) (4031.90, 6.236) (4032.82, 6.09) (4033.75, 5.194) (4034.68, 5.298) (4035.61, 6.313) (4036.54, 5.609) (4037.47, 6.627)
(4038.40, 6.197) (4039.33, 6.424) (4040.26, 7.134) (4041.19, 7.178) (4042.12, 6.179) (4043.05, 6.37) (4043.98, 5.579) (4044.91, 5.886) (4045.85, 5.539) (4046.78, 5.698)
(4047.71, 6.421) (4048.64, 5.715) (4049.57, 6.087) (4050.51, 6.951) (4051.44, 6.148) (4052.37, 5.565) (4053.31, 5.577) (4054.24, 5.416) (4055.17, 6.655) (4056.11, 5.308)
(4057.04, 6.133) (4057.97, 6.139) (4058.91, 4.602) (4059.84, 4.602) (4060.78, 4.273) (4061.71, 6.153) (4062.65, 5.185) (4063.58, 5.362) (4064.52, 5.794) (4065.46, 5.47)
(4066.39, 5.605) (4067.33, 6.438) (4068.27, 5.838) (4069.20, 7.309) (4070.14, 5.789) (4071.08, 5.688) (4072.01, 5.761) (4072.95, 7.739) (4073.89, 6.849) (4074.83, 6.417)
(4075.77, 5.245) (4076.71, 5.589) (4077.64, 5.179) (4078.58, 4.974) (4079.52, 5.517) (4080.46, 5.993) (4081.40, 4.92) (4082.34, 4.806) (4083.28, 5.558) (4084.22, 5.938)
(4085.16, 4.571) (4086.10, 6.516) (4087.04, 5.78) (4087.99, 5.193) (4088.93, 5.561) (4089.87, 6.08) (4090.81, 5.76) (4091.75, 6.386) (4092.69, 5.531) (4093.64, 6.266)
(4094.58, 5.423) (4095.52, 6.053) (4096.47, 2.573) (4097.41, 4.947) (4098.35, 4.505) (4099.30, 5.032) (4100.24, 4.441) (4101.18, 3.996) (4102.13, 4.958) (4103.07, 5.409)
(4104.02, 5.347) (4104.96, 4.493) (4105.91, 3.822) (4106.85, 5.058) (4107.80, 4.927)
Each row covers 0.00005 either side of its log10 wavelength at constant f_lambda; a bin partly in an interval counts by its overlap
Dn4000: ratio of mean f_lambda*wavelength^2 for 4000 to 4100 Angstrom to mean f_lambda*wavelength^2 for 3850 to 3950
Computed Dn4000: 1.6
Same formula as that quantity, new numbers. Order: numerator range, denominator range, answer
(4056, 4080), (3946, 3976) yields 1.61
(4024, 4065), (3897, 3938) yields 1.48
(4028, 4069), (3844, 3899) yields 1.69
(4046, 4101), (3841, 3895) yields 1.66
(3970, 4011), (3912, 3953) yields 1.24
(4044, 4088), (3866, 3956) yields 1.51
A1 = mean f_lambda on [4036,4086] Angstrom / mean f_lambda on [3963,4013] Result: 1.23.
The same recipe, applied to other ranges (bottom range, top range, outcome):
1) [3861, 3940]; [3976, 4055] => 1.45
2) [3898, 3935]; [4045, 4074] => 1.35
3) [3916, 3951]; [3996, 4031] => 1.49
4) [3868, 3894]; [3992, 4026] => 1.62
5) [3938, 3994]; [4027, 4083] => 1.39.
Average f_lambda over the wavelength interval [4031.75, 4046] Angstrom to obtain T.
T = 6.13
